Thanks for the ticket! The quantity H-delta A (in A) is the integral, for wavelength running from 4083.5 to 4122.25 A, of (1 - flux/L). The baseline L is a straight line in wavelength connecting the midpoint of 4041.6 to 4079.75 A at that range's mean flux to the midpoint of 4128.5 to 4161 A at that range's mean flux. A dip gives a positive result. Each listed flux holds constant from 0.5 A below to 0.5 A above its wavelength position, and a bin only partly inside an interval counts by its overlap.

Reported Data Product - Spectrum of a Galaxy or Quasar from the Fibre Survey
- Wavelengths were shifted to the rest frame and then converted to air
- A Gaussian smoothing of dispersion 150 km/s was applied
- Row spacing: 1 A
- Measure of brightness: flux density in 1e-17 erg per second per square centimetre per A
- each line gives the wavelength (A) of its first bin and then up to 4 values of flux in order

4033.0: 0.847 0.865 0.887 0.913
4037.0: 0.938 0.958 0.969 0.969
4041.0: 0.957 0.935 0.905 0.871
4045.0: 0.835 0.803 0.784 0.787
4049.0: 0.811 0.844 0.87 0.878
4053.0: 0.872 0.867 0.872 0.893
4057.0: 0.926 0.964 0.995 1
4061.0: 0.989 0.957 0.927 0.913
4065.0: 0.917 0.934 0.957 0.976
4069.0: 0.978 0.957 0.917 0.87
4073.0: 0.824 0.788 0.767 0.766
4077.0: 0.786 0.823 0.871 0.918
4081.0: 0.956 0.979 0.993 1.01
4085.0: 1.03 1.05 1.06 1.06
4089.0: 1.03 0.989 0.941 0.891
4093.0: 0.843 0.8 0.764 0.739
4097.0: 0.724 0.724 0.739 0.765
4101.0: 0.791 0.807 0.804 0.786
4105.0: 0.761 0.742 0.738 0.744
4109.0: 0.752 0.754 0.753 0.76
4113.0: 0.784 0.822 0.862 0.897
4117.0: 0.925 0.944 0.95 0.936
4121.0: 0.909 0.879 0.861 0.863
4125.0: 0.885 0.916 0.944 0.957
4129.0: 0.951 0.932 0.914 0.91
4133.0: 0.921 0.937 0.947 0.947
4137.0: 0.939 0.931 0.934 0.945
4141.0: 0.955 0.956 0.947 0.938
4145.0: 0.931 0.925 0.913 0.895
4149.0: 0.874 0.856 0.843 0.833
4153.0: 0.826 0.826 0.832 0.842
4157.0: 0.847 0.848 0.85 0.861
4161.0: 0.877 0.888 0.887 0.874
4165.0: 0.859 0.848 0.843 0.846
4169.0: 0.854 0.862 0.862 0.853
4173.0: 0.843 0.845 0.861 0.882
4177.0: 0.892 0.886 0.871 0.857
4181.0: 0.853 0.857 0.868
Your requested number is 1.7 A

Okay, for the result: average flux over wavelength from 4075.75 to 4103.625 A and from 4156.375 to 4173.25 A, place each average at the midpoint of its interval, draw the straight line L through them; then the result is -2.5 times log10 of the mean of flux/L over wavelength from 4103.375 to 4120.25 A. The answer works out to 0.07 mag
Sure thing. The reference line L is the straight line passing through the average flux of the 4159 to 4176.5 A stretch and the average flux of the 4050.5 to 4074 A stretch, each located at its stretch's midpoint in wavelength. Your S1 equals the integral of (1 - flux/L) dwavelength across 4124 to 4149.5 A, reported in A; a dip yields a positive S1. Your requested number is -1.4 A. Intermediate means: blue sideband 0.921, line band 0.928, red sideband 0.861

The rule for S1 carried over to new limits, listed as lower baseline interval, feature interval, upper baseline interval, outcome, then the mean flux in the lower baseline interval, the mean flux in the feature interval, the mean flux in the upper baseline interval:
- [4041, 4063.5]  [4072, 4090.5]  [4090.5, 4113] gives -2.3 A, 0.892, 0.926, 0.778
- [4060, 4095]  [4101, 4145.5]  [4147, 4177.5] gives 0.5 A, 0.924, 0.878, 0.858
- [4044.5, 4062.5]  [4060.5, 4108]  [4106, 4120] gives -1.3 A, 0.886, 0.878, 0.823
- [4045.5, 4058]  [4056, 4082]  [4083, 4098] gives -0.7 A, 0.855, 0.908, 0.919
